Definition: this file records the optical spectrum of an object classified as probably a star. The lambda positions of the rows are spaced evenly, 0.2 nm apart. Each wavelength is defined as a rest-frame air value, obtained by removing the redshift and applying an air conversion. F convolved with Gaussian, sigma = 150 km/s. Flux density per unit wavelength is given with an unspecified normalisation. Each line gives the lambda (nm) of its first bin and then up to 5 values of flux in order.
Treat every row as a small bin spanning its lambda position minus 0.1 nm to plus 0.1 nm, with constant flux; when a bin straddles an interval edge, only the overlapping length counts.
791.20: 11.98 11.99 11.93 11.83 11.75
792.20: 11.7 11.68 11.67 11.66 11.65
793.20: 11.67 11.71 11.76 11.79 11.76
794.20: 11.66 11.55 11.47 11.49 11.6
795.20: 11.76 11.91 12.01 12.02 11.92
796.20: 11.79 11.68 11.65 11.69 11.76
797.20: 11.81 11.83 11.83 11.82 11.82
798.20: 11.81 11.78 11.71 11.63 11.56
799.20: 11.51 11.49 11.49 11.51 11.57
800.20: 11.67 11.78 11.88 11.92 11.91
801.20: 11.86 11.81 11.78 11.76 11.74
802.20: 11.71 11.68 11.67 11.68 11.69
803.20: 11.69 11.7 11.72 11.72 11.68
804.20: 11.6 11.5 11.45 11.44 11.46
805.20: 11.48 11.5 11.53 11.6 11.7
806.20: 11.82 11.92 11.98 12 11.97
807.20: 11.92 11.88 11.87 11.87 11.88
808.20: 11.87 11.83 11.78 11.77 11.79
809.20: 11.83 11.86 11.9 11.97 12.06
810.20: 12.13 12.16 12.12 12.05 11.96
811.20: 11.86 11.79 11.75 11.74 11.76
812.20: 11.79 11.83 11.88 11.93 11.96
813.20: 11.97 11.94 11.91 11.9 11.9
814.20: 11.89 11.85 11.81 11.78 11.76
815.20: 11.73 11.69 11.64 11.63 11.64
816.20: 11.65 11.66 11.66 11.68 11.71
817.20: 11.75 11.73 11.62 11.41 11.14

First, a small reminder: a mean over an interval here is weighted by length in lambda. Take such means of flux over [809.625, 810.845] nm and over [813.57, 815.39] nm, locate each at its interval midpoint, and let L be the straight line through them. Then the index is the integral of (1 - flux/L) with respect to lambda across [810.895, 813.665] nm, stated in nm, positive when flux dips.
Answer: 0.021 nm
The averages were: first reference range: 12.1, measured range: 11.9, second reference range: 11.8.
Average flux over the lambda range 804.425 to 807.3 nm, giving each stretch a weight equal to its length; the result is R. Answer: 11.7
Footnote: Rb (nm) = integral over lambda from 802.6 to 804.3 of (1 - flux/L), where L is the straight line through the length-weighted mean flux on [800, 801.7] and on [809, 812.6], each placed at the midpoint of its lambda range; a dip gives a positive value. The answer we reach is 0.02 nm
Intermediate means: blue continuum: 11.8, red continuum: 11.9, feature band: 11.7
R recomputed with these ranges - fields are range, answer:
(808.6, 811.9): 11.9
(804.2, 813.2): 11.8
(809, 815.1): 11.9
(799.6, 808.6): 11.7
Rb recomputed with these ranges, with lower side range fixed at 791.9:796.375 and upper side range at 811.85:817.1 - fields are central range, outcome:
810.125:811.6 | -0.03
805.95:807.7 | -0.02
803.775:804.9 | 0.02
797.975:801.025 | 0.02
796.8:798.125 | -0.01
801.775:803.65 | 0.01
